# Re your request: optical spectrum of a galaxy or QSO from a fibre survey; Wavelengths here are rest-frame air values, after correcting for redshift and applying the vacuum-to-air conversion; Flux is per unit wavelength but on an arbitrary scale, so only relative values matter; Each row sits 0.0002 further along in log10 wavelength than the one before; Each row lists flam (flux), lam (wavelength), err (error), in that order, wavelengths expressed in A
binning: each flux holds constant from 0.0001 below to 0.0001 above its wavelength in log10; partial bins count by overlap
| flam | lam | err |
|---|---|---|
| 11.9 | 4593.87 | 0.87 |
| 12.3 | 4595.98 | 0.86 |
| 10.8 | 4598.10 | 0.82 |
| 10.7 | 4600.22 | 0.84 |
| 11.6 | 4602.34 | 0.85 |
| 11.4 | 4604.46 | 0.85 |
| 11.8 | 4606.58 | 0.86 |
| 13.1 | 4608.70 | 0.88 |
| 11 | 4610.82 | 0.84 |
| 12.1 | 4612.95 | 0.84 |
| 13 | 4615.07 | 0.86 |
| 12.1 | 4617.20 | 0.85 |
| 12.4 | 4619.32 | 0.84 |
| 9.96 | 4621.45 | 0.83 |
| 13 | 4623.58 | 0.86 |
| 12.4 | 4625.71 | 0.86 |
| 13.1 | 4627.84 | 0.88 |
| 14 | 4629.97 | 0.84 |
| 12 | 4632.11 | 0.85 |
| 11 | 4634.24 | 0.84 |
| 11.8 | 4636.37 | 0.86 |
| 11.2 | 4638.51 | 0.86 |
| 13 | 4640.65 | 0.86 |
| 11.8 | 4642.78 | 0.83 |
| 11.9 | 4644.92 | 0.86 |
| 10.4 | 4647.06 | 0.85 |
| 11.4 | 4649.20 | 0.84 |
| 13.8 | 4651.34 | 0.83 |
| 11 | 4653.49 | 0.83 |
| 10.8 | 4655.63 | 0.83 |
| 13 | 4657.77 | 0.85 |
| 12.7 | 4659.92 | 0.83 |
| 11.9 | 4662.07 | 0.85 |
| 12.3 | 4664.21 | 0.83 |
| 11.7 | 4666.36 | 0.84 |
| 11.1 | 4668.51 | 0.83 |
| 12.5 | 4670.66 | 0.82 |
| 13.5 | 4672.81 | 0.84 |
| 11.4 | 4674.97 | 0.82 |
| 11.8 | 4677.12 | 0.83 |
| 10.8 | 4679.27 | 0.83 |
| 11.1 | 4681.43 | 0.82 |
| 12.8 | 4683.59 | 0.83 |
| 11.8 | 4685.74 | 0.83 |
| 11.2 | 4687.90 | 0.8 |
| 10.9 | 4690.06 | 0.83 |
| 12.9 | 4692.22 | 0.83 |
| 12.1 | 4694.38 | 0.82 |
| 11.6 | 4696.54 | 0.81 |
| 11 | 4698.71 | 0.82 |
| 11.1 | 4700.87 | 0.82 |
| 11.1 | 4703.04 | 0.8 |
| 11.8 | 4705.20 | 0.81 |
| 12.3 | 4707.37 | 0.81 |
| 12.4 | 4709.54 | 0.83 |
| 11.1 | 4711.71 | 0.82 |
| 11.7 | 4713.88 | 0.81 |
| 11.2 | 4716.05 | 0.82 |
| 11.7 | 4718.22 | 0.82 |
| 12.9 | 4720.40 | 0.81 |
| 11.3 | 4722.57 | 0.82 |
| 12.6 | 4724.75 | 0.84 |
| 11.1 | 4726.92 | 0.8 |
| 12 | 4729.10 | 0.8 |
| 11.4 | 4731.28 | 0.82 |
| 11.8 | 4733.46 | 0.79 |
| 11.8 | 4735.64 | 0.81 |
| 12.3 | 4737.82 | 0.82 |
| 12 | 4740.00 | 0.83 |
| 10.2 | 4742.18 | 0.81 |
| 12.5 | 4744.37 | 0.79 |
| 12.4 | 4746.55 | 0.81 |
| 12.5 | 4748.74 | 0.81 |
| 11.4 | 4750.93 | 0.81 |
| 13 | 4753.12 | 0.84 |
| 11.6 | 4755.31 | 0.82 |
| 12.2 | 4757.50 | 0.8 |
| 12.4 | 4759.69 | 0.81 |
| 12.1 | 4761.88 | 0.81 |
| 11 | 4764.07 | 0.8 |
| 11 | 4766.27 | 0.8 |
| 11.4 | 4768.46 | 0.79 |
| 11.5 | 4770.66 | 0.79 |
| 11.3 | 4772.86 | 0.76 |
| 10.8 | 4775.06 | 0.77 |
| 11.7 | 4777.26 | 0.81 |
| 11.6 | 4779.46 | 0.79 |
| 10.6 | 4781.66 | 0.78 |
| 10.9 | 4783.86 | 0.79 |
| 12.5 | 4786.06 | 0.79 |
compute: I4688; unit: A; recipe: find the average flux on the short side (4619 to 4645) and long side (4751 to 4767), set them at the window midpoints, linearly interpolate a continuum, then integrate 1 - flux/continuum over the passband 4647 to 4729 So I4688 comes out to 1.5 A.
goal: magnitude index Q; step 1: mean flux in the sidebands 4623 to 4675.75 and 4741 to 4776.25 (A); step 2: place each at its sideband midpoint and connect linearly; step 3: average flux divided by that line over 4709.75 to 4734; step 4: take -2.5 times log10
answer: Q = 0.01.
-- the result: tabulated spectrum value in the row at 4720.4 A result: 12.9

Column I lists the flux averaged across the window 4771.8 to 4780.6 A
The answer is 11.3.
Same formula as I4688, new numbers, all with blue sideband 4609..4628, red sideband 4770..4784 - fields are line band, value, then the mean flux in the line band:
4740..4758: -0.9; 12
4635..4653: 0.1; 11.9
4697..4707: 0.2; 11.3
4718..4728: -0.4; 11.9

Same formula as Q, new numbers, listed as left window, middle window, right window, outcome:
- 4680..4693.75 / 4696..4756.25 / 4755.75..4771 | -0.01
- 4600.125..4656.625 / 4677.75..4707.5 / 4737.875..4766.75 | 0.03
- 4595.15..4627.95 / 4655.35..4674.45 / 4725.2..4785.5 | -0.04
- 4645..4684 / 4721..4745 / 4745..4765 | 0.03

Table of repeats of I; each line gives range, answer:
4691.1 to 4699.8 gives 11.9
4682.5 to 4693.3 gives 11.9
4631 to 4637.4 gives 11.6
